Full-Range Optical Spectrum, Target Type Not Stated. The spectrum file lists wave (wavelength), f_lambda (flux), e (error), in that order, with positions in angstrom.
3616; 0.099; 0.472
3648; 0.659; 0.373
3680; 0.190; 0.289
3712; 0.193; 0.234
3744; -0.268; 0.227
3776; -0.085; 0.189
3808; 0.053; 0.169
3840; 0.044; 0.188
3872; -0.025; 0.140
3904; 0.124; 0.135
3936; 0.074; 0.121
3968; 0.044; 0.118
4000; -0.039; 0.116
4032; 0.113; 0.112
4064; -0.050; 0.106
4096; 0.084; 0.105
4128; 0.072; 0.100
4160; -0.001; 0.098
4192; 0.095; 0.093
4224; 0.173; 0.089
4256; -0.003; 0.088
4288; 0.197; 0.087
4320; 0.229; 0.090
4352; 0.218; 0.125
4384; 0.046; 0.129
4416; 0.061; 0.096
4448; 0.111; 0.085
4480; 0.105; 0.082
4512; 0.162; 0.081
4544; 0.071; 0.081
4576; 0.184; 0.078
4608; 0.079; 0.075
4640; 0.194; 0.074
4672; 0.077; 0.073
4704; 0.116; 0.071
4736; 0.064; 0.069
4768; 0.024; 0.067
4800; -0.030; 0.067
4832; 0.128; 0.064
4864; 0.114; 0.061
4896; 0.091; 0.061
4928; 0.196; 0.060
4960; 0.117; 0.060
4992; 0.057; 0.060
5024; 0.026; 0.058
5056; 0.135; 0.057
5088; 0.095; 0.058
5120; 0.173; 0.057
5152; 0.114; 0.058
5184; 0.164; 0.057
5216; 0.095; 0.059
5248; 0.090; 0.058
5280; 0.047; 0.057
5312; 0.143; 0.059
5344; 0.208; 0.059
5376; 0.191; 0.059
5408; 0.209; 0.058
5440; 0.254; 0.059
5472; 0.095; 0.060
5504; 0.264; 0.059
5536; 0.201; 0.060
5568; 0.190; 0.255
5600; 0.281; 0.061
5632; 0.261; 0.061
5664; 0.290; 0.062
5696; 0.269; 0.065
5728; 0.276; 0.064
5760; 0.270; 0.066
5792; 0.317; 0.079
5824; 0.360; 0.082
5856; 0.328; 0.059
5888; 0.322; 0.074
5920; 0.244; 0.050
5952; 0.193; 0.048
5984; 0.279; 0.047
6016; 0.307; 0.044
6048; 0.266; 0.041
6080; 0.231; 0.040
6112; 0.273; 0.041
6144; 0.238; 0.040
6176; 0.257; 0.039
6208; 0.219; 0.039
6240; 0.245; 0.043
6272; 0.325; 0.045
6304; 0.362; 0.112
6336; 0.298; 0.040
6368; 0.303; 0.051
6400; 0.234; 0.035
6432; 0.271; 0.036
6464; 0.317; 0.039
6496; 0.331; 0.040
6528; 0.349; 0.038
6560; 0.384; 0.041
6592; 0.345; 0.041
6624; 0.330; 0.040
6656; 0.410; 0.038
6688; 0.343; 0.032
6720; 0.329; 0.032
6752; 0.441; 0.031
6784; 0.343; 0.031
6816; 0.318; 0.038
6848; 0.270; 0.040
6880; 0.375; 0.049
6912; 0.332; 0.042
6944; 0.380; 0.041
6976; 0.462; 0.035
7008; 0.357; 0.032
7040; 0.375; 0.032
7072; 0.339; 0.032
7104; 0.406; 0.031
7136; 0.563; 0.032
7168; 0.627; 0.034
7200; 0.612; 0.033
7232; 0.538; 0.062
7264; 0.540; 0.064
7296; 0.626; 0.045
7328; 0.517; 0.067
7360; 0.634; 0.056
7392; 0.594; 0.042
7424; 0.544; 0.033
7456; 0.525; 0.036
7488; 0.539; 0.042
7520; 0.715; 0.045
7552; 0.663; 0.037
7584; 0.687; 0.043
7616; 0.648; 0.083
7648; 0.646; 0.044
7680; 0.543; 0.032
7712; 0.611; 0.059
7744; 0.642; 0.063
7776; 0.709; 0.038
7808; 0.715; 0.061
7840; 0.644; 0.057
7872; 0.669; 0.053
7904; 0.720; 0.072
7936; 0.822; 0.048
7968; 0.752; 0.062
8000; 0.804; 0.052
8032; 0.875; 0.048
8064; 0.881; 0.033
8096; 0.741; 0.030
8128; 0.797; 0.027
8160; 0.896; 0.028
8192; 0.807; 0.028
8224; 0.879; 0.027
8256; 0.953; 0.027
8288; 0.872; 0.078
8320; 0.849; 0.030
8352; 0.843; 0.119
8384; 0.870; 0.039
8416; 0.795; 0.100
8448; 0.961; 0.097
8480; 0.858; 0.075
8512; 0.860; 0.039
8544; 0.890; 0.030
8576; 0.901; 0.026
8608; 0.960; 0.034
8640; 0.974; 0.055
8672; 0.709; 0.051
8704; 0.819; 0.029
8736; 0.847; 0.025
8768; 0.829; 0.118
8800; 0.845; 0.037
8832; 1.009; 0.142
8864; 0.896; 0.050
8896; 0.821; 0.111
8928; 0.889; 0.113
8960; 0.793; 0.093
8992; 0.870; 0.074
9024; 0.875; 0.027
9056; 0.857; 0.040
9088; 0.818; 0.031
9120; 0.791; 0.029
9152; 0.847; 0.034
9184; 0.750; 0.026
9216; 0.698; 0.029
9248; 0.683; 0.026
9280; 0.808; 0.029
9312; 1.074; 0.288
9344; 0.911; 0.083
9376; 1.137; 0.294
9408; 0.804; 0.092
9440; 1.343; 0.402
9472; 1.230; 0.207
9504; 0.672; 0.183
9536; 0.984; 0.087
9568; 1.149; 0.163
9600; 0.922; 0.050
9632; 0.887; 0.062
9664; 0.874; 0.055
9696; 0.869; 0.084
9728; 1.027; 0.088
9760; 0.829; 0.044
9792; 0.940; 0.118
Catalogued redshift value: 0.78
